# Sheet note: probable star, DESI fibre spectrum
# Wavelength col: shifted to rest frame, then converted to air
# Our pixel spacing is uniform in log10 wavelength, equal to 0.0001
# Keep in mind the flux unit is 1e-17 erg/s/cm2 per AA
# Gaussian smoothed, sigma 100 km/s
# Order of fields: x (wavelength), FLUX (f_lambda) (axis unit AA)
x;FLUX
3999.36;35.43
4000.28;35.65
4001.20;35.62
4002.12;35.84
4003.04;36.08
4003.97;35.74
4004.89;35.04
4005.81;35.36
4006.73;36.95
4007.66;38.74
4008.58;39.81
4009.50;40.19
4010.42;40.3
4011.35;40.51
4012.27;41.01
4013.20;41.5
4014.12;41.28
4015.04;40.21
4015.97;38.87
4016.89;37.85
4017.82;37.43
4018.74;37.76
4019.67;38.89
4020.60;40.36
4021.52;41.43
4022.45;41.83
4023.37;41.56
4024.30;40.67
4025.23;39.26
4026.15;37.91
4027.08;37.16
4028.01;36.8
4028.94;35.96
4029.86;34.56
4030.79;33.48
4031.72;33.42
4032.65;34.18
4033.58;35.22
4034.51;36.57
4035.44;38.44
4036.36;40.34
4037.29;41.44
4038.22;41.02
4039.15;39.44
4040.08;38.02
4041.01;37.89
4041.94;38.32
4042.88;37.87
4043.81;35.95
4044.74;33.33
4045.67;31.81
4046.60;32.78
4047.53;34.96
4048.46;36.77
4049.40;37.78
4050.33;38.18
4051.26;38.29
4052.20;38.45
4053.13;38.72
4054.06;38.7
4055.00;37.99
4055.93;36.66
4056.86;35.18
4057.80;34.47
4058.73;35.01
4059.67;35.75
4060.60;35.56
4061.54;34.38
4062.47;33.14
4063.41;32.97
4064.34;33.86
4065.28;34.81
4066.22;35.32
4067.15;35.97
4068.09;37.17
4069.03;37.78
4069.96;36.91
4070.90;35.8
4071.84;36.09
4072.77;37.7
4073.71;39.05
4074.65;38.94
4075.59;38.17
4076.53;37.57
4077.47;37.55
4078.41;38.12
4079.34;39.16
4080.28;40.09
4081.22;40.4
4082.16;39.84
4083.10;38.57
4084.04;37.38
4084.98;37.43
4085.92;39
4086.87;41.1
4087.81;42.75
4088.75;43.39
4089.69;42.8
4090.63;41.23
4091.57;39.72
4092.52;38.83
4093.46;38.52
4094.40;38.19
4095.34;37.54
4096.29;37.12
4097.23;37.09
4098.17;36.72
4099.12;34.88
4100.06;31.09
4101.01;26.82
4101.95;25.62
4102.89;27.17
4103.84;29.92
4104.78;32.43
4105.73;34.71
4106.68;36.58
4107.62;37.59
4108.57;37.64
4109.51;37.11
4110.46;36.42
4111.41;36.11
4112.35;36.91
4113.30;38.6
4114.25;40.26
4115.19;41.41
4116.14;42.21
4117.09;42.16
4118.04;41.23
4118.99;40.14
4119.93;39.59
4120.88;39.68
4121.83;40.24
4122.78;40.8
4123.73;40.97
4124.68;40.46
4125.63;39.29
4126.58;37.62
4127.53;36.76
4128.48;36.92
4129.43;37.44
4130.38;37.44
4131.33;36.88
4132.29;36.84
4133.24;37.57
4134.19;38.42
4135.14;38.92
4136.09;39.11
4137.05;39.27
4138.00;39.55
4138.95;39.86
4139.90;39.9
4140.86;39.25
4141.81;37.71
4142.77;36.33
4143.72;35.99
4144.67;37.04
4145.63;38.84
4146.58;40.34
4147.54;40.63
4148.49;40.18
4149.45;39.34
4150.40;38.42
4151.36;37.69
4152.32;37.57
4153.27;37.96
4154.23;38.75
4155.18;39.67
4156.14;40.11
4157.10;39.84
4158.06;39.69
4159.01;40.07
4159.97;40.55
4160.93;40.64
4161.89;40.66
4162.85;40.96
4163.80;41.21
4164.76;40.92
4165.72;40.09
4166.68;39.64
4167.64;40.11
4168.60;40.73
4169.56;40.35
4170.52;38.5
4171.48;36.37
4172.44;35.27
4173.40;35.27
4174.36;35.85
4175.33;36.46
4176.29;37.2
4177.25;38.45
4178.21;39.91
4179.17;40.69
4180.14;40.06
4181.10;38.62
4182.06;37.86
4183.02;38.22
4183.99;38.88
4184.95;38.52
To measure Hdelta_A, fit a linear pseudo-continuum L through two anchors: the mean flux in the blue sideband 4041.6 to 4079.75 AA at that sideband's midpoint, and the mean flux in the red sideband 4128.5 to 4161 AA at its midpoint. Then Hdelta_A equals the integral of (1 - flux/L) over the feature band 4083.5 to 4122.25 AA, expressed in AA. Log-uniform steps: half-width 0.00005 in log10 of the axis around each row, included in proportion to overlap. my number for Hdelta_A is 0.12 AA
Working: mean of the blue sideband 36.4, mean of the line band 37.4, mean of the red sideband 38.7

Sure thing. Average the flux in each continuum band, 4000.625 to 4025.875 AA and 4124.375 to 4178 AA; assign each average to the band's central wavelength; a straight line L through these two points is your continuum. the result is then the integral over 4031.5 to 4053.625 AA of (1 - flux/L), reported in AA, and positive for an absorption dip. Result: 1.0 AA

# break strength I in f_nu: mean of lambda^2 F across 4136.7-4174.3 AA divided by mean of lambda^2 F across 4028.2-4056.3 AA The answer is 1.12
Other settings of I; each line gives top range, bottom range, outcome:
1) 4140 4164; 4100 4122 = 1.10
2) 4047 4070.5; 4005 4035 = 0.96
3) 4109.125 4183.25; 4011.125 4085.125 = 1.09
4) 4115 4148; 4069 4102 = 1.05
